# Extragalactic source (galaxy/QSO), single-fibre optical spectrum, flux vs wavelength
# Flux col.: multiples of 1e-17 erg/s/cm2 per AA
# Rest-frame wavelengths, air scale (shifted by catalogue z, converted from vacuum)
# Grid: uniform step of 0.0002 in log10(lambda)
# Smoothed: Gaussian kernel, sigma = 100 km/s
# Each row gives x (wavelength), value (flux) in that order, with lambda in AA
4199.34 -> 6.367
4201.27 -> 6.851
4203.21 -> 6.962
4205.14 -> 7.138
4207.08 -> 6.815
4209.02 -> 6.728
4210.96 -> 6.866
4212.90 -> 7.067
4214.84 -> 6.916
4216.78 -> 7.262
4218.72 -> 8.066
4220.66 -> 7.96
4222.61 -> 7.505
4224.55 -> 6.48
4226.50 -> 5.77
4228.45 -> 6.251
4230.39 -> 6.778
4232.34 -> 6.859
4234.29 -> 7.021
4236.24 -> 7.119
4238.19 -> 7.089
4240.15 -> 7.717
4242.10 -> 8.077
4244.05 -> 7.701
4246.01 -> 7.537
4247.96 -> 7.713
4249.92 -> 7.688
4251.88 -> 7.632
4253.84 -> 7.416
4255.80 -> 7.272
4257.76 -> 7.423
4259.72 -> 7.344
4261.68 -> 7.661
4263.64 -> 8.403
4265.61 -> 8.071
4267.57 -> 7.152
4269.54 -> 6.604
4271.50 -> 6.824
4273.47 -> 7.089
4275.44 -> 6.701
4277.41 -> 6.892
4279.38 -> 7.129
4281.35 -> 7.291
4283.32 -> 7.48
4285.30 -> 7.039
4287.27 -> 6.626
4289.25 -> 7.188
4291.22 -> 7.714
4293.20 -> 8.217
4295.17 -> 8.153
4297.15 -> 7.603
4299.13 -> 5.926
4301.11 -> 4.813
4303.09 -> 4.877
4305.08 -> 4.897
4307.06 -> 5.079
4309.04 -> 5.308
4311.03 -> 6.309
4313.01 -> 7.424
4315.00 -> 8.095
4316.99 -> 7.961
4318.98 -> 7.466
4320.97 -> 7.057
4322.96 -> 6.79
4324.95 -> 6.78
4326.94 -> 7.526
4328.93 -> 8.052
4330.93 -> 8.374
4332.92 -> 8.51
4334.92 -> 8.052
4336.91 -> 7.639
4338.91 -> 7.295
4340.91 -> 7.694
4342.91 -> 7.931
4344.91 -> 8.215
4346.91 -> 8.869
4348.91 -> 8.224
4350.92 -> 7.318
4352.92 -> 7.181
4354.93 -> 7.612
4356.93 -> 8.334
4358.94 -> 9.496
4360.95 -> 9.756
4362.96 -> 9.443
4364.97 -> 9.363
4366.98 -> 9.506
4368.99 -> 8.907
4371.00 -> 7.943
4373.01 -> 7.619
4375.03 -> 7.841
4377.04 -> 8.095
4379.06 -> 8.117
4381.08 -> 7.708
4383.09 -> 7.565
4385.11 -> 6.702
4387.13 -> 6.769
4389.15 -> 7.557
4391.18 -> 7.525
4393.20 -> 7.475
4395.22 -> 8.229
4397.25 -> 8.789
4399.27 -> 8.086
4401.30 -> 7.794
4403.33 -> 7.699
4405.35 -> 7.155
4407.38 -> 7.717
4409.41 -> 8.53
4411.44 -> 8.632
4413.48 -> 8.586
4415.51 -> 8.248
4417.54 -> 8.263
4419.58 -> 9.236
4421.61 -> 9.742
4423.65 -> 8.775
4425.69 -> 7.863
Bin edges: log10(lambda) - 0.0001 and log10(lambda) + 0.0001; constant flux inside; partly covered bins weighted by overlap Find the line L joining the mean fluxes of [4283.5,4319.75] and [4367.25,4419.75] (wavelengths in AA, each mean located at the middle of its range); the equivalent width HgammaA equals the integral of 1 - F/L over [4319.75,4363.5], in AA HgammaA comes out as -4.4 AA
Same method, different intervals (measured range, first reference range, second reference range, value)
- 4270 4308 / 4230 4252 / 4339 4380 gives 5.2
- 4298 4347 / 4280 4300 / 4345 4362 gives 5.1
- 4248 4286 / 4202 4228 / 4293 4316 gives -4.1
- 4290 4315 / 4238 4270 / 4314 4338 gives 4.0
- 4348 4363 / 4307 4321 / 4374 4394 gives -2.2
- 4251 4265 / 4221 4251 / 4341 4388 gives -0.5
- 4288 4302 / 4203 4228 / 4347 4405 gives 0.8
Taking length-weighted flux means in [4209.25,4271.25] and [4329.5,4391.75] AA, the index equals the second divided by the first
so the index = 1.11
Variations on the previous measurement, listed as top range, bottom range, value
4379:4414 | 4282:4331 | 1.13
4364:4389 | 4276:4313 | 1.21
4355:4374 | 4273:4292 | 1.25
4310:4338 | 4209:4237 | 1.08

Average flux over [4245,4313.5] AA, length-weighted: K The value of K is 6.98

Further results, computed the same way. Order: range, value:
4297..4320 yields 6.27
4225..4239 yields 6.69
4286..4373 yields 7.57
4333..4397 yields 8.08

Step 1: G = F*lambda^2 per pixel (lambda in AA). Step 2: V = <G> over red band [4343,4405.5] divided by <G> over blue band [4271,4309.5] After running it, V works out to 1.3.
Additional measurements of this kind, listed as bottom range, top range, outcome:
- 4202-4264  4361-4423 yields 1.22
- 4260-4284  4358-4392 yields 1.19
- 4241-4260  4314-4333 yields 1.04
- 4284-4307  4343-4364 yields 1.31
